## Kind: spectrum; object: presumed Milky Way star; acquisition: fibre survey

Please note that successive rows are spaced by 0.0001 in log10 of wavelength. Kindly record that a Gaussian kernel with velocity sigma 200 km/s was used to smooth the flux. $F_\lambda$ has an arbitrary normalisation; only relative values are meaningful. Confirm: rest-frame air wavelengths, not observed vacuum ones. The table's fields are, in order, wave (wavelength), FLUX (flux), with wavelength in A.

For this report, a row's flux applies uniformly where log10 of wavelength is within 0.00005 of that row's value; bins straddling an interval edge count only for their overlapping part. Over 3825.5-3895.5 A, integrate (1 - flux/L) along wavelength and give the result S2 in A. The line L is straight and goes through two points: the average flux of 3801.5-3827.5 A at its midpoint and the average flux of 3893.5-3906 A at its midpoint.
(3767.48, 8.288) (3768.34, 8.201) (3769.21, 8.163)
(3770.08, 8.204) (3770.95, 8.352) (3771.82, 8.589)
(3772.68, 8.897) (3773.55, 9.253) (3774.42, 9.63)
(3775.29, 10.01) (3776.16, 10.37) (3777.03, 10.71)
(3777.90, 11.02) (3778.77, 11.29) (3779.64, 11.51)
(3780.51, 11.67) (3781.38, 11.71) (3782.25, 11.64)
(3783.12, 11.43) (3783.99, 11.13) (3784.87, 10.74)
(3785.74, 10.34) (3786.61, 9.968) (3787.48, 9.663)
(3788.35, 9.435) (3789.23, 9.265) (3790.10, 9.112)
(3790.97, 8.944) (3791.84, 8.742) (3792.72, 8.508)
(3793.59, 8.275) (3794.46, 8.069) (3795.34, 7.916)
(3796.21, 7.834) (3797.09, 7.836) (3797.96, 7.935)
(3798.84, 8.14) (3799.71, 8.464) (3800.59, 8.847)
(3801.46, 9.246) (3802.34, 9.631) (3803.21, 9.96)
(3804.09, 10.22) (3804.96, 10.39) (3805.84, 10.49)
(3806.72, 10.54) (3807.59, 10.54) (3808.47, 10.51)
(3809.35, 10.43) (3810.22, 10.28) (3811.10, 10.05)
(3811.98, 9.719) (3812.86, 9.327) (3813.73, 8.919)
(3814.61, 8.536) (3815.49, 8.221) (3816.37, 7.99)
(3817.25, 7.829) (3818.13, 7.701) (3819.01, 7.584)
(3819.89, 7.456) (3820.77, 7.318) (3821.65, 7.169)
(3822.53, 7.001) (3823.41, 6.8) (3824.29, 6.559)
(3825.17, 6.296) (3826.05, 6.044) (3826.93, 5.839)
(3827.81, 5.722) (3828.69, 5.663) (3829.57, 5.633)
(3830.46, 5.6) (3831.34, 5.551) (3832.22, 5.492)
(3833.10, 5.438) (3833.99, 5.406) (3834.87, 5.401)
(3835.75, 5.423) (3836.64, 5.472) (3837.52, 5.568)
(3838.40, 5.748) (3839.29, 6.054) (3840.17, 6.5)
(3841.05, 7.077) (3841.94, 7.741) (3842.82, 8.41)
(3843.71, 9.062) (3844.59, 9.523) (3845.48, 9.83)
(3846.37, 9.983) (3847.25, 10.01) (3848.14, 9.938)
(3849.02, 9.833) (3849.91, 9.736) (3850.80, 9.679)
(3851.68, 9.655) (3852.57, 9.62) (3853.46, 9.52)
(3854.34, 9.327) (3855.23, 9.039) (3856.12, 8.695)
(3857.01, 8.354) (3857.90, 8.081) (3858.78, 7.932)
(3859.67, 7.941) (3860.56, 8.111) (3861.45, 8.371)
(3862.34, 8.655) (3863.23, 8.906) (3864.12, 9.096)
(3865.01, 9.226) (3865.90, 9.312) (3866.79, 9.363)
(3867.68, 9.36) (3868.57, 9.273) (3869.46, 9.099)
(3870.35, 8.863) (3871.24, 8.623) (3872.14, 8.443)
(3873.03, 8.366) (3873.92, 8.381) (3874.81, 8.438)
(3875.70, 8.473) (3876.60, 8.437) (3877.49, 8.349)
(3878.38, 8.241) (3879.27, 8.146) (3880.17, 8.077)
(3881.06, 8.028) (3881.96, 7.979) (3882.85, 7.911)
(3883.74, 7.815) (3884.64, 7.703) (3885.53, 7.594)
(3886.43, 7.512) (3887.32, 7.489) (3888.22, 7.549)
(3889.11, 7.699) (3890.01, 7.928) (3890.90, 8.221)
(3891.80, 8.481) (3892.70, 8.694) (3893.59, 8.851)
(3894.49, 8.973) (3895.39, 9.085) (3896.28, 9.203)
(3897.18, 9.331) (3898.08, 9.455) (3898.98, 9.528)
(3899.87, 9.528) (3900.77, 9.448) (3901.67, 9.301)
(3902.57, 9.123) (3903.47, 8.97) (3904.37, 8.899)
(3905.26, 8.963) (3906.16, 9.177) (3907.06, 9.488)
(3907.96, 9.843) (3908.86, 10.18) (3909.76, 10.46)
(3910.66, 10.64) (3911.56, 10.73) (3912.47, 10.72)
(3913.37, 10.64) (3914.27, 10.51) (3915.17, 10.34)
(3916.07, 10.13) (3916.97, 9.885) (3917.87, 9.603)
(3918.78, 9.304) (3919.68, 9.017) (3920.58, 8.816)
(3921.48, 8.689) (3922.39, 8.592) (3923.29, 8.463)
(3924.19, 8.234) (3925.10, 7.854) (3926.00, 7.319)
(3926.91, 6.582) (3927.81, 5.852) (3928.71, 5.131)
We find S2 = 7.26 A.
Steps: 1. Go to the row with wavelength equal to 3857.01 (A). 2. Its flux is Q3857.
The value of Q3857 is 8.354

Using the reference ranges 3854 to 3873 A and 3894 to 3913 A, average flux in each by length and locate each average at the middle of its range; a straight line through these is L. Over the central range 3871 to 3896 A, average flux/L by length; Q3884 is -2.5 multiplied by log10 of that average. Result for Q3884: 0.12 mag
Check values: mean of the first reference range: 8.75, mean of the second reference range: 9.57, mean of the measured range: 8.2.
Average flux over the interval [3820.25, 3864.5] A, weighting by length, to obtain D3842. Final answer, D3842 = 7.6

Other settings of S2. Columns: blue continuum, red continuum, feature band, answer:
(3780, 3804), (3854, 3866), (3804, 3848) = 6.5 A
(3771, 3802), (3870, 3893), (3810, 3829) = 3.1 A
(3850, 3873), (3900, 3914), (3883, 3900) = 1.9 A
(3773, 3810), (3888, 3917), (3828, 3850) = 5.7 A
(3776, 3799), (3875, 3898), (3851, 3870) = -0.6 A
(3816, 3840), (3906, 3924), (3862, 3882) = -1.6 A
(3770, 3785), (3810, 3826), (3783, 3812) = -1.0 A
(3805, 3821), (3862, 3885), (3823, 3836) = 4.6 A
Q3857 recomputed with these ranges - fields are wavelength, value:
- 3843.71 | 9.062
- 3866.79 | 9.363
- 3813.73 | 8.919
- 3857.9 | 8.081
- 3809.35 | 10.43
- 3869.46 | 9.099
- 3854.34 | 9.327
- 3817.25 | 7.829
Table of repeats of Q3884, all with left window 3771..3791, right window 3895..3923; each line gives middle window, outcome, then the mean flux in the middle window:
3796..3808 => 0.09 mag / 9.32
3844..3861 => 0.08 mag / 9.2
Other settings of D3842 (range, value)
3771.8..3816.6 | 9.67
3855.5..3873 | 8.71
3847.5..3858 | 9.34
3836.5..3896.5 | 8.46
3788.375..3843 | 7.82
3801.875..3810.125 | 10.3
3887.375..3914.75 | 9.3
